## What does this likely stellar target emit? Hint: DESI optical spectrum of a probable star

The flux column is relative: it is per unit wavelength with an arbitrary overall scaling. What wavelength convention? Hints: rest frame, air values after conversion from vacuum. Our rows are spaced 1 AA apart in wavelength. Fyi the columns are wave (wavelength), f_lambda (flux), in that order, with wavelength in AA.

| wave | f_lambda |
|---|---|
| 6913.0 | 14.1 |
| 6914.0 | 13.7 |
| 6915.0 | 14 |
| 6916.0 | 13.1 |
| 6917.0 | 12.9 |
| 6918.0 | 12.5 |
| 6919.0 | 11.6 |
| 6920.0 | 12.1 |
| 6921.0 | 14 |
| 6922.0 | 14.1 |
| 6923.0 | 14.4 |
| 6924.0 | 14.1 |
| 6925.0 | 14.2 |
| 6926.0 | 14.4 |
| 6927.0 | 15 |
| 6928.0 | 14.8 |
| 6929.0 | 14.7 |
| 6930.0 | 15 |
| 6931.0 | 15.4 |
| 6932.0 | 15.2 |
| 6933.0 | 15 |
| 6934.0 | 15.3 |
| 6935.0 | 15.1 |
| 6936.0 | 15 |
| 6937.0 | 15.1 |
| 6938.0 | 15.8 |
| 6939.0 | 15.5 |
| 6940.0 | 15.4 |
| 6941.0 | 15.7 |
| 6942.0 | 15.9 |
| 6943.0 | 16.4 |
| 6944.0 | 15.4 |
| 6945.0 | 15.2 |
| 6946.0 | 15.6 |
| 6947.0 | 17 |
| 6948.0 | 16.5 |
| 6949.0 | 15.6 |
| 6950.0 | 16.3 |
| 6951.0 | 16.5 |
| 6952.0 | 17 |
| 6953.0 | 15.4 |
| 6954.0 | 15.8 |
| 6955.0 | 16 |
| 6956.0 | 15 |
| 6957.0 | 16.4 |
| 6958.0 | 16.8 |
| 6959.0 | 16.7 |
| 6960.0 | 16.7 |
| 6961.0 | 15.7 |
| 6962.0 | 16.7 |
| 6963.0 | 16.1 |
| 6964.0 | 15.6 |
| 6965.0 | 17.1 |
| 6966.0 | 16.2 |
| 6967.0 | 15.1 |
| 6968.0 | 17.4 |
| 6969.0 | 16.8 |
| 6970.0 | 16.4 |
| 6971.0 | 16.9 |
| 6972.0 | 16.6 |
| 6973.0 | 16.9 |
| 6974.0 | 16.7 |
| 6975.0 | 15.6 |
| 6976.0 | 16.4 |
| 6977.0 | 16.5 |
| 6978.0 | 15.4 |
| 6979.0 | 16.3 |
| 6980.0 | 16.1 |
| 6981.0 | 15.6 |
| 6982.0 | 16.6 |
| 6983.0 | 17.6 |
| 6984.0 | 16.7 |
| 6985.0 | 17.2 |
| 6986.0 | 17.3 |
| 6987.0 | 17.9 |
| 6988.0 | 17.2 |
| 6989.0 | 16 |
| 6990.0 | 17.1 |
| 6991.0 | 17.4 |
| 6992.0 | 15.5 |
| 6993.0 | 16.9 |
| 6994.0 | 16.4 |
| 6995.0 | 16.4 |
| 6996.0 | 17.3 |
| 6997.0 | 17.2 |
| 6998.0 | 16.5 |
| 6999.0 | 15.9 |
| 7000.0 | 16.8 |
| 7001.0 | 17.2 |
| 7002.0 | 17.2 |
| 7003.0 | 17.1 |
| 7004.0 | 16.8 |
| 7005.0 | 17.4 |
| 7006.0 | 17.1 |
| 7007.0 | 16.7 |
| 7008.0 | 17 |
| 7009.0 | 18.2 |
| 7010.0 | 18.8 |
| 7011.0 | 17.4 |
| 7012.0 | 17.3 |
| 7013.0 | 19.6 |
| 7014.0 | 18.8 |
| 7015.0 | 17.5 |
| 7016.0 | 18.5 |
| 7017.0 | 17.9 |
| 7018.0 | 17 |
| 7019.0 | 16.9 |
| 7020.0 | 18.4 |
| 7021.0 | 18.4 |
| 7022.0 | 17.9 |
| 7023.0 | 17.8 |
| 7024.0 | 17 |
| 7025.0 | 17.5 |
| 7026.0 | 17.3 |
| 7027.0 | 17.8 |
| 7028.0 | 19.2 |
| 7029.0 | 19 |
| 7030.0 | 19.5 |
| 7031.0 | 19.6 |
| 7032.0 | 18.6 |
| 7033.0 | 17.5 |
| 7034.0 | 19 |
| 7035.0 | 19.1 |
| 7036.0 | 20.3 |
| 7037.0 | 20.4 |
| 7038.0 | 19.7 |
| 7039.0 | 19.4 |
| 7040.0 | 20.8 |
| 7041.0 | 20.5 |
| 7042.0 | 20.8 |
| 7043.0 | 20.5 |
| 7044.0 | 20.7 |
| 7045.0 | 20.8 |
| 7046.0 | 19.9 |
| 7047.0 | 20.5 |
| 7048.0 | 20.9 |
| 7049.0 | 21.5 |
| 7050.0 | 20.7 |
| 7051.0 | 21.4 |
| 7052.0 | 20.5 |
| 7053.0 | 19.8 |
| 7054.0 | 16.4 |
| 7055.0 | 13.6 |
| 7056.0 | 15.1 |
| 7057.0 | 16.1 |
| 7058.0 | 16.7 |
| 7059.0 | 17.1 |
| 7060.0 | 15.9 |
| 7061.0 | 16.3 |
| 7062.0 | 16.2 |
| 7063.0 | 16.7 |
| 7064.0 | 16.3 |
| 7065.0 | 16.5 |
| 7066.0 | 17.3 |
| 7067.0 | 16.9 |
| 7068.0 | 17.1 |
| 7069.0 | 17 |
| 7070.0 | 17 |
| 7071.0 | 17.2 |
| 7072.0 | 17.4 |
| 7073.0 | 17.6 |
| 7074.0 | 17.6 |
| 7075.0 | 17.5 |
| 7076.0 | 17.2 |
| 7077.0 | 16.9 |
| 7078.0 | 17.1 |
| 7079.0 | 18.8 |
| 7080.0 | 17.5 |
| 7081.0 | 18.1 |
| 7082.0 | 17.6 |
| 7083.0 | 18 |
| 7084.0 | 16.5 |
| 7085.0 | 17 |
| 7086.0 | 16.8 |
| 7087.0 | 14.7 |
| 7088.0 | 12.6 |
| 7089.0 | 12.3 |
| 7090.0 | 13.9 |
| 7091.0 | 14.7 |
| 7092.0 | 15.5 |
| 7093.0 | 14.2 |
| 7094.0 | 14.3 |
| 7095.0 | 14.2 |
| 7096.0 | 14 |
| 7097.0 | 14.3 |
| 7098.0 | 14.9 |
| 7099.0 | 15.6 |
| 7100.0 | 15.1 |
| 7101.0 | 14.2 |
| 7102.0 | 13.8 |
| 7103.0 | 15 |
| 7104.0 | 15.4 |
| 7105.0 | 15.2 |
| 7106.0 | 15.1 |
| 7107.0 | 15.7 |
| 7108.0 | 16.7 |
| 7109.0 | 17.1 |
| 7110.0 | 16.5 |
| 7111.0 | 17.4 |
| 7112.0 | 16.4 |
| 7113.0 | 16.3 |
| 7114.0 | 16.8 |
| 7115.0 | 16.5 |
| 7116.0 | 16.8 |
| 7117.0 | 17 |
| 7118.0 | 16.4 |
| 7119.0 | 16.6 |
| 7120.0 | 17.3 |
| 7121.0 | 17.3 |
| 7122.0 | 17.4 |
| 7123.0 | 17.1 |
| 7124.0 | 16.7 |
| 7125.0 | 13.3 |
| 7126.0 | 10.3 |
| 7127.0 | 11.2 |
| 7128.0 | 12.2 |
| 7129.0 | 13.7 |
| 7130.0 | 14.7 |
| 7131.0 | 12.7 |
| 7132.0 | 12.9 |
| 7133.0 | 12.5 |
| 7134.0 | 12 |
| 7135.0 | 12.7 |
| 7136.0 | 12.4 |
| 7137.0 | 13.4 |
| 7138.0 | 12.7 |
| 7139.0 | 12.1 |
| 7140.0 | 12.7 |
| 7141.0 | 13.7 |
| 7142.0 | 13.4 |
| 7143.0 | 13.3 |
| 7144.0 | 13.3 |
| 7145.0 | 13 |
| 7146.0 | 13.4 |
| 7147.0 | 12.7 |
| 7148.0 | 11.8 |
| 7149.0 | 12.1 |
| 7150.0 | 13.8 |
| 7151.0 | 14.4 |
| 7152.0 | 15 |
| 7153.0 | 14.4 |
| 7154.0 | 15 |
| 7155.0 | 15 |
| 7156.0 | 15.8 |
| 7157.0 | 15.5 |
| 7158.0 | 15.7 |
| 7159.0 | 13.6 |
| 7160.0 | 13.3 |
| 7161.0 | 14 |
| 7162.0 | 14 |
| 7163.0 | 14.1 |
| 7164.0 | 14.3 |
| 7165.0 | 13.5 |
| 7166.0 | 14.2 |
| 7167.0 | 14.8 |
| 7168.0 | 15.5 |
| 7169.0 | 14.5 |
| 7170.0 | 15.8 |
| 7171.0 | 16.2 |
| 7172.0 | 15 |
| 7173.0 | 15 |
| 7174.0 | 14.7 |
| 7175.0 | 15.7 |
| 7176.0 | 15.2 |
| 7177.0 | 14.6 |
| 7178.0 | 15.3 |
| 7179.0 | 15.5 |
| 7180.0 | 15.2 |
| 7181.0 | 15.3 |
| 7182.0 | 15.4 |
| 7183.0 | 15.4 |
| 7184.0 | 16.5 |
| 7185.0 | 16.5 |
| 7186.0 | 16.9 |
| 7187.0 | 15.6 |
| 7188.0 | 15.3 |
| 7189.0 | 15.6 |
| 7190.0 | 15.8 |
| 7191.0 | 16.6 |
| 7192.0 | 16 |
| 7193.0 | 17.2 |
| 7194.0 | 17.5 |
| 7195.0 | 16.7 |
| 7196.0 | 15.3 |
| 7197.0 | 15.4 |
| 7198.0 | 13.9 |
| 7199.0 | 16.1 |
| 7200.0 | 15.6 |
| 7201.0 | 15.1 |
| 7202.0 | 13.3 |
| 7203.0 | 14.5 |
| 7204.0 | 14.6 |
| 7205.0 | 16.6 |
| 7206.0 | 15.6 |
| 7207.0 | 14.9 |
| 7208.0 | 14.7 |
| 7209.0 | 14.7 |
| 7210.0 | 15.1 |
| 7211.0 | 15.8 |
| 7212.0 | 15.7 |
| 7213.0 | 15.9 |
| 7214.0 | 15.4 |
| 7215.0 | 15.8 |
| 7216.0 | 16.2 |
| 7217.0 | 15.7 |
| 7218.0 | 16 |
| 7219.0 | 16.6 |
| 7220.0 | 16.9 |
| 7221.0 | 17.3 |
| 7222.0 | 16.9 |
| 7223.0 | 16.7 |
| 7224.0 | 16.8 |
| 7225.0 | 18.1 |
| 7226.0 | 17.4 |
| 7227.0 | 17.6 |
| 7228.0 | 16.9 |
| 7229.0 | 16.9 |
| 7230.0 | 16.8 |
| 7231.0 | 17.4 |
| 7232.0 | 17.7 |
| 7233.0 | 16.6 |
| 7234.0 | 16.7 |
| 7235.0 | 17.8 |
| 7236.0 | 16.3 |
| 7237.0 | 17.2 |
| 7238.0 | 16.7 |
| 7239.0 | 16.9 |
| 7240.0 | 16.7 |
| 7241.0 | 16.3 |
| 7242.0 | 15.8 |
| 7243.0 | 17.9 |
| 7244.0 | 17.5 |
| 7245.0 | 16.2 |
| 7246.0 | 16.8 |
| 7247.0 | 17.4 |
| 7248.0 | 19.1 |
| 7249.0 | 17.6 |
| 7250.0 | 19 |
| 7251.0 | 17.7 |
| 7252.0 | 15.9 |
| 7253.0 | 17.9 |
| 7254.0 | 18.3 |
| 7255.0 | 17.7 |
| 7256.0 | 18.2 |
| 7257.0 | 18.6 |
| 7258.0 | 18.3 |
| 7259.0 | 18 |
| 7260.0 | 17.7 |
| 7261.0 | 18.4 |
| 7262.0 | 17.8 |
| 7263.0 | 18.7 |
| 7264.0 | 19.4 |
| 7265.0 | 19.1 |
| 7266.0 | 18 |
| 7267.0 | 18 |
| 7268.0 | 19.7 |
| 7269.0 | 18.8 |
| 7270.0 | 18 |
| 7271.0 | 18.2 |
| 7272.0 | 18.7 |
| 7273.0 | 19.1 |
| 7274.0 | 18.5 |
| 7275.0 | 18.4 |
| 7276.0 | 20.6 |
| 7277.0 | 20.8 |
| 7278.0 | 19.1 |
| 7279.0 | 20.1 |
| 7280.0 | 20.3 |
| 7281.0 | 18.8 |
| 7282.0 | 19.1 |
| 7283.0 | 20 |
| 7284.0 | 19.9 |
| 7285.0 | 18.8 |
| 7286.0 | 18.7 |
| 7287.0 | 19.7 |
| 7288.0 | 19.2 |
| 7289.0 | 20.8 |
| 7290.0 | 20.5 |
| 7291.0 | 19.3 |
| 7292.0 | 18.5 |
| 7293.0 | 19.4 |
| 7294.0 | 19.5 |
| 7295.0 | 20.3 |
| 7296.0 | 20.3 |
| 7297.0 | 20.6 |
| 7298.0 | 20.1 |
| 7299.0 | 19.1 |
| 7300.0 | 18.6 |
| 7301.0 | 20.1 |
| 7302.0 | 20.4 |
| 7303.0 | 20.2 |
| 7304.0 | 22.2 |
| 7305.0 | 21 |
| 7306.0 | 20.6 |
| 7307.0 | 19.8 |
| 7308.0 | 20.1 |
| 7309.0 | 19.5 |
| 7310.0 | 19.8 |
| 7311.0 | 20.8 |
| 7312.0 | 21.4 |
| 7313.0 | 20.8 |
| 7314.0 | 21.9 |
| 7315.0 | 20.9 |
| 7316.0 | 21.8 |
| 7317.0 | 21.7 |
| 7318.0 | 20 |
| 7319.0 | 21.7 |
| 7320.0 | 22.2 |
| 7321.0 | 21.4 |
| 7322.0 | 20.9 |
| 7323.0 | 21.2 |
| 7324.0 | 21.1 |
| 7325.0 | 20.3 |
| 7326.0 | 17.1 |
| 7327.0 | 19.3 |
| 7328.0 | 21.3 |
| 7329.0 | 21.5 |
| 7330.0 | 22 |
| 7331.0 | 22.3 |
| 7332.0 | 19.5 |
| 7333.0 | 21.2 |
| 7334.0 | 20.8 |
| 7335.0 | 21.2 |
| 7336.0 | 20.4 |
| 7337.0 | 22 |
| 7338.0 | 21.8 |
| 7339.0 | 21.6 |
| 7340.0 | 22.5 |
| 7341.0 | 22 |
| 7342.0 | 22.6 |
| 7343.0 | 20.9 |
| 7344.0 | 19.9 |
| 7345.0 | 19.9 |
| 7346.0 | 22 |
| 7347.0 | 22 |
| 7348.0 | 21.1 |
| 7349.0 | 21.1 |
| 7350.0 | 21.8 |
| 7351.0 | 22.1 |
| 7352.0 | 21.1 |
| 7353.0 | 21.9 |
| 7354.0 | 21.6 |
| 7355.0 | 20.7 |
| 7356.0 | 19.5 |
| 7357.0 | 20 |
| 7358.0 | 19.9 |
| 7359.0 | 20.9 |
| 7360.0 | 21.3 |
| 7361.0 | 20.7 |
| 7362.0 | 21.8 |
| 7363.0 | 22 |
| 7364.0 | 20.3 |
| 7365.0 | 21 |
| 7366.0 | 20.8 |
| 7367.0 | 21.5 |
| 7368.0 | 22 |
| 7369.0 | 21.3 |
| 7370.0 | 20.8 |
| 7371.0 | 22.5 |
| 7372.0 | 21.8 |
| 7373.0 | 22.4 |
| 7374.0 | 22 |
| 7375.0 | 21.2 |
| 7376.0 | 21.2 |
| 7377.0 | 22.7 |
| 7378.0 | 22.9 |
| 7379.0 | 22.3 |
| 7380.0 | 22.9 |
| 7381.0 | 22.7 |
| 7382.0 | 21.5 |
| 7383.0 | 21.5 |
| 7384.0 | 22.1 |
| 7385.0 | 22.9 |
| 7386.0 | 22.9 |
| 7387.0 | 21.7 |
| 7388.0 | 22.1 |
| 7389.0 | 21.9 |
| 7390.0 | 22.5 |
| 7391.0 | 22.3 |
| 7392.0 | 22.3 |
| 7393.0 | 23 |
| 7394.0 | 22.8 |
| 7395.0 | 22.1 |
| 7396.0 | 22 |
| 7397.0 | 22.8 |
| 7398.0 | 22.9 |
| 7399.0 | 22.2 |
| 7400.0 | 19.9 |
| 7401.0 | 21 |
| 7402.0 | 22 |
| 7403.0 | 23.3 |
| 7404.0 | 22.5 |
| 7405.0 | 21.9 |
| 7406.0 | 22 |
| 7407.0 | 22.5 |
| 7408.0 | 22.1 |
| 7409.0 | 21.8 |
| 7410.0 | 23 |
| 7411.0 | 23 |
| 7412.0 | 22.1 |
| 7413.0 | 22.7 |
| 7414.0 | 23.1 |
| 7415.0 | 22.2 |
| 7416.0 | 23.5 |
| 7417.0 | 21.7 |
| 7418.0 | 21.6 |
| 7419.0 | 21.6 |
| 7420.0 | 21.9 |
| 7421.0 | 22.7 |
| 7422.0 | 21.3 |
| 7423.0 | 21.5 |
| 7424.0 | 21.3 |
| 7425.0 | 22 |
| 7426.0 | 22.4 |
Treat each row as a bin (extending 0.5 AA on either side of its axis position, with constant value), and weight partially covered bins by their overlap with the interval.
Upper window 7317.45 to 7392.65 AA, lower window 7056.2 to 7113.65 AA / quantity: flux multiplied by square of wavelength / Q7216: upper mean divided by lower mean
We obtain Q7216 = 1.44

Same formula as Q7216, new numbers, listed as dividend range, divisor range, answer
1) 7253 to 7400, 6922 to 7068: 1.33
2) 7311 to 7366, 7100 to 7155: 1.55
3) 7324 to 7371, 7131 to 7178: 1.59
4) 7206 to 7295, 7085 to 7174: 1.27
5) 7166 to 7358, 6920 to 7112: 1.17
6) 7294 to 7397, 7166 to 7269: 1.33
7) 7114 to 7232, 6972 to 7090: 0.89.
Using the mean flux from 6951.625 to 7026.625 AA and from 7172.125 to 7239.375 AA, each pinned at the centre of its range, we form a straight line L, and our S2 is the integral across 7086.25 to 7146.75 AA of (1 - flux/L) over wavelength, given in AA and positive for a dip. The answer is 6.77 AA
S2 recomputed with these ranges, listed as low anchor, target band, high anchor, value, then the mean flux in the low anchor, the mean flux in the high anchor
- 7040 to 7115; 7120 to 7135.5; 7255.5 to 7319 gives 3.2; 16.9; 19.6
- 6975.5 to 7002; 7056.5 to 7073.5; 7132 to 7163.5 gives -1.8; 16.7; 13.6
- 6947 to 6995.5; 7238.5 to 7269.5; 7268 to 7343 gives 2.9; 16.4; 20.3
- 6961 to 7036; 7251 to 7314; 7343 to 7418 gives 4.0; 17.2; 21.8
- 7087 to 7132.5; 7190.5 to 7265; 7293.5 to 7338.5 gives 6.3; 15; 20.7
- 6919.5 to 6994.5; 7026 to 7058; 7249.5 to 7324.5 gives -4.6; 15.9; 19.6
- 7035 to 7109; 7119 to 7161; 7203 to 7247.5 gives 7.5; 17.1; 16.5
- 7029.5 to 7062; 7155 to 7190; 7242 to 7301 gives 7.0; 19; 18.8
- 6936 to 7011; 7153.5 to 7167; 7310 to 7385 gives 3.2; 16.5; 21.3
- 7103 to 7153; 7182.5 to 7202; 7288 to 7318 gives 0.9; 14.5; 20.3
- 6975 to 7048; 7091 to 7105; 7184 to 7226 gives 1.9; 17.9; 15.9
